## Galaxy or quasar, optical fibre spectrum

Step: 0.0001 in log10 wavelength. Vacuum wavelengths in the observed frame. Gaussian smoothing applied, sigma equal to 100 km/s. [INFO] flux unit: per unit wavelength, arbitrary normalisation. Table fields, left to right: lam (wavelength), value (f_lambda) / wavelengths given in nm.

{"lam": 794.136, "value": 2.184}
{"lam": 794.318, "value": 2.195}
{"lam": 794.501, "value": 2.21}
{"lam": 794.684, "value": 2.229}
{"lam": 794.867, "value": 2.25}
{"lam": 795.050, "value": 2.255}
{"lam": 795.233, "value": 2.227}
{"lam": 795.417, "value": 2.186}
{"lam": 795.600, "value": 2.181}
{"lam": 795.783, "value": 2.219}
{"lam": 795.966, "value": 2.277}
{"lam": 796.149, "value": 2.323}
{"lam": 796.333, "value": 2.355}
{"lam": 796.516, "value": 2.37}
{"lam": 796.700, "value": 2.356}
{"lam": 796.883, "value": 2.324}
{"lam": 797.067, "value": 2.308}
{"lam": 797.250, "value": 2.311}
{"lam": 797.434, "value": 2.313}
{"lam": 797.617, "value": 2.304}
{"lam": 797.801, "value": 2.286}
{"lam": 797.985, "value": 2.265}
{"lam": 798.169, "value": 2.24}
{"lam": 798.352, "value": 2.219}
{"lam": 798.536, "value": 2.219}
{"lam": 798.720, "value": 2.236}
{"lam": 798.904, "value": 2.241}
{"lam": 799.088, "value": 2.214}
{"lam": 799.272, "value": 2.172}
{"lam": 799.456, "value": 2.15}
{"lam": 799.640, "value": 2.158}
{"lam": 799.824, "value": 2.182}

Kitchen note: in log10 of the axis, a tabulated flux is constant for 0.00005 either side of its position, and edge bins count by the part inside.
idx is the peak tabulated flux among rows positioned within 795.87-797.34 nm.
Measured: 2.37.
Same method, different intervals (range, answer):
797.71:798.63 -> 2.286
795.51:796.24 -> 2.323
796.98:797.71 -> 2.313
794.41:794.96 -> 2.25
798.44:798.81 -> 2.236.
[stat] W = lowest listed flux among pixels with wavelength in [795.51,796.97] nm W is 2.181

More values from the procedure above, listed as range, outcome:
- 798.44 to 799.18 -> 2.214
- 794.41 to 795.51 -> 2.186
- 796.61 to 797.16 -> 2.308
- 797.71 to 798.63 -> 2.219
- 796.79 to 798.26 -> 2.24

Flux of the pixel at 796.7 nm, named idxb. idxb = 2.356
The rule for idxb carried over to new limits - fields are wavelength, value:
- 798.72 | 2.236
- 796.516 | 2.37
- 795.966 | 2.277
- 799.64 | 2.158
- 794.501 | 2.21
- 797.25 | 2.311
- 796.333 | 2.355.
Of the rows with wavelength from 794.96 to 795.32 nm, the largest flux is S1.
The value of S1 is 2.255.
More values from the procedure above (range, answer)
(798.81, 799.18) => 2.241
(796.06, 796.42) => 2.355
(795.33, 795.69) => 2.186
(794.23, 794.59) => 2.21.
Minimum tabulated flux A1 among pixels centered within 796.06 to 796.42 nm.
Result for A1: 2.323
